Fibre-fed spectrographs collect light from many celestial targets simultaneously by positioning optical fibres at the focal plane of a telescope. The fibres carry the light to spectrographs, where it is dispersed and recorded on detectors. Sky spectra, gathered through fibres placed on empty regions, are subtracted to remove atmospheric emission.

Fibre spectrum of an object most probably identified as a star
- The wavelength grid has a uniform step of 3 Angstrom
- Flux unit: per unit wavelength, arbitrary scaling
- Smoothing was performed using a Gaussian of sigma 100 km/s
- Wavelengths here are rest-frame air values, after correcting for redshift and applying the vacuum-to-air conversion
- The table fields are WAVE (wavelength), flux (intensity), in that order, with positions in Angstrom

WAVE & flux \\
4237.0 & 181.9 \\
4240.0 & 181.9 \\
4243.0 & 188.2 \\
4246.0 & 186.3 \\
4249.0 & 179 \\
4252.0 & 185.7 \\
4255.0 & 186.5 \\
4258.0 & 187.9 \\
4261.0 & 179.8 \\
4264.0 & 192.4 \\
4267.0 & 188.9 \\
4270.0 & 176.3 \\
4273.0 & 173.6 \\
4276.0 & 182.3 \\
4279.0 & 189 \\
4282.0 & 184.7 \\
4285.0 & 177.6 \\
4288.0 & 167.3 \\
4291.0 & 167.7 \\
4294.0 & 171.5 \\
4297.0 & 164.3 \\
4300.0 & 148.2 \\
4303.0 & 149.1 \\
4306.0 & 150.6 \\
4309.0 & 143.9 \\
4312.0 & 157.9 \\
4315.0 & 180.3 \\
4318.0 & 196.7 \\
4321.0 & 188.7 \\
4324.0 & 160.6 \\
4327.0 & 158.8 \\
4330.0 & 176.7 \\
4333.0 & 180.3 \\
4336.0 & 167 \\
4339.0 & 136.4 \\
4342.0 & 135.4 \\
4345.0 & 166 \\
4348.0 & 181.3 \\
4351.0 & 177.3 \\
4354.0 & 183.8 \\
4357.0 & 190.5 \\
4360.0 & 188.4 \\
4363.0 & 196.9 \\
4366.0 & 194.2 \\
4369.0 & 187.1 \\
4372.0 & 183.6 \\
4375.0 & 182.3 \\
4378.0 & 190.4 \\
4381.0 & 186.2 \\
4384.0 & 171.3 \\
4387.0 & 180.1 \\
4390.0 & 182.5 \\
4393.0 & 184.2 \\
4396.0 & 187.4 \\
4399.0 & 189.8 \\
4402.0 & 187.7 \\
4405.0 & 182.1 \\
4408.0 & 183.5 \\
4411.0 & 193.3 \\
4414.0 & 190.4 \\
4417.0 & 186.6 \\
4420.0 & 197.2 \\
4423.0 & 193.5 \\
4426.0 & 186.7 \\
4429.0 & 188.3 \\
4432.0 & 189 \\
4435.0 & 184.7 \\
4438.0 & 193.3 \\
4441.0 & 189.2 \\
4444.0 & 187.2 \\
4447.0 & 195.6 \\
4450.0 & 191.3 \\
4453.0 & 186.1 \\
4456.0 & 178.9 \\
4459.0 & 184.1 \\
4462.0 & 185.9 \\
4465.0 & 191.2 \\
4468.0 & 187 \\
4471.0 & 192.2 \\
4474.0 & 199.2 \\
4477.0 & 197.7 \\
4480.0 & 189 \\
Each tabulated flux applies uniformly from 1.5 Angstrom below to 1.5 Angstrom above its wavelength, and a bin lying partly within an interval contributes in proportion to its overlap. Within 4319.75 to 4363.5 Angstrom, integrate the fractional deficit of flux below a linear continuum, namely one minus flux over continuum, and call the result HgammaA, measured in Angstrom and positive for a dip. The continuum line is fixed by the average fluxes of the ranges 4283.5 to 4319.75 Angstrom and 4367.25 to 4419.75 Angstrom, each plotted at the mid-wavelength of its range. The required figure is 0.5 Angstrom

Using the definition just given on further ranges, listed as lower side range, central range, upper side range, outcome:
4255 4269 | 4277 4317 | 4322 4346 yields 1.8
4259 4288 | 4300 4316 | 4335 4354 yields 1.6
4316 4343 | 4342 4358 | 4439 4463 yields -0.4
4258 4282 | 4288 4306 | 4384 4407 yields 2.3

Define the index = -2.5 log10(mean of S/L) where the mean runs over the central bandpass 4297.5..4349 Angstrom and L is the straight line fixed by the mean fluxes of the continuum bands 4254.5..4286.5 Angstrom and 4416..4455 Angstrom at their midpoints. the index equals 0.14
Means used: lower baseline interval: 183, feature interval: 163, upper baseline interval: 190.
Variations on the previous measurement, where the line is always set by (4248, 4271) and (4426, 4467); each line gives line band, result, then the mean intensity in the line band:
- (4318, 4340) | 0.10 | 170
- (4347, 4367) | -0.01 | 187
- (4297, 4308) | 0.22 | 151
